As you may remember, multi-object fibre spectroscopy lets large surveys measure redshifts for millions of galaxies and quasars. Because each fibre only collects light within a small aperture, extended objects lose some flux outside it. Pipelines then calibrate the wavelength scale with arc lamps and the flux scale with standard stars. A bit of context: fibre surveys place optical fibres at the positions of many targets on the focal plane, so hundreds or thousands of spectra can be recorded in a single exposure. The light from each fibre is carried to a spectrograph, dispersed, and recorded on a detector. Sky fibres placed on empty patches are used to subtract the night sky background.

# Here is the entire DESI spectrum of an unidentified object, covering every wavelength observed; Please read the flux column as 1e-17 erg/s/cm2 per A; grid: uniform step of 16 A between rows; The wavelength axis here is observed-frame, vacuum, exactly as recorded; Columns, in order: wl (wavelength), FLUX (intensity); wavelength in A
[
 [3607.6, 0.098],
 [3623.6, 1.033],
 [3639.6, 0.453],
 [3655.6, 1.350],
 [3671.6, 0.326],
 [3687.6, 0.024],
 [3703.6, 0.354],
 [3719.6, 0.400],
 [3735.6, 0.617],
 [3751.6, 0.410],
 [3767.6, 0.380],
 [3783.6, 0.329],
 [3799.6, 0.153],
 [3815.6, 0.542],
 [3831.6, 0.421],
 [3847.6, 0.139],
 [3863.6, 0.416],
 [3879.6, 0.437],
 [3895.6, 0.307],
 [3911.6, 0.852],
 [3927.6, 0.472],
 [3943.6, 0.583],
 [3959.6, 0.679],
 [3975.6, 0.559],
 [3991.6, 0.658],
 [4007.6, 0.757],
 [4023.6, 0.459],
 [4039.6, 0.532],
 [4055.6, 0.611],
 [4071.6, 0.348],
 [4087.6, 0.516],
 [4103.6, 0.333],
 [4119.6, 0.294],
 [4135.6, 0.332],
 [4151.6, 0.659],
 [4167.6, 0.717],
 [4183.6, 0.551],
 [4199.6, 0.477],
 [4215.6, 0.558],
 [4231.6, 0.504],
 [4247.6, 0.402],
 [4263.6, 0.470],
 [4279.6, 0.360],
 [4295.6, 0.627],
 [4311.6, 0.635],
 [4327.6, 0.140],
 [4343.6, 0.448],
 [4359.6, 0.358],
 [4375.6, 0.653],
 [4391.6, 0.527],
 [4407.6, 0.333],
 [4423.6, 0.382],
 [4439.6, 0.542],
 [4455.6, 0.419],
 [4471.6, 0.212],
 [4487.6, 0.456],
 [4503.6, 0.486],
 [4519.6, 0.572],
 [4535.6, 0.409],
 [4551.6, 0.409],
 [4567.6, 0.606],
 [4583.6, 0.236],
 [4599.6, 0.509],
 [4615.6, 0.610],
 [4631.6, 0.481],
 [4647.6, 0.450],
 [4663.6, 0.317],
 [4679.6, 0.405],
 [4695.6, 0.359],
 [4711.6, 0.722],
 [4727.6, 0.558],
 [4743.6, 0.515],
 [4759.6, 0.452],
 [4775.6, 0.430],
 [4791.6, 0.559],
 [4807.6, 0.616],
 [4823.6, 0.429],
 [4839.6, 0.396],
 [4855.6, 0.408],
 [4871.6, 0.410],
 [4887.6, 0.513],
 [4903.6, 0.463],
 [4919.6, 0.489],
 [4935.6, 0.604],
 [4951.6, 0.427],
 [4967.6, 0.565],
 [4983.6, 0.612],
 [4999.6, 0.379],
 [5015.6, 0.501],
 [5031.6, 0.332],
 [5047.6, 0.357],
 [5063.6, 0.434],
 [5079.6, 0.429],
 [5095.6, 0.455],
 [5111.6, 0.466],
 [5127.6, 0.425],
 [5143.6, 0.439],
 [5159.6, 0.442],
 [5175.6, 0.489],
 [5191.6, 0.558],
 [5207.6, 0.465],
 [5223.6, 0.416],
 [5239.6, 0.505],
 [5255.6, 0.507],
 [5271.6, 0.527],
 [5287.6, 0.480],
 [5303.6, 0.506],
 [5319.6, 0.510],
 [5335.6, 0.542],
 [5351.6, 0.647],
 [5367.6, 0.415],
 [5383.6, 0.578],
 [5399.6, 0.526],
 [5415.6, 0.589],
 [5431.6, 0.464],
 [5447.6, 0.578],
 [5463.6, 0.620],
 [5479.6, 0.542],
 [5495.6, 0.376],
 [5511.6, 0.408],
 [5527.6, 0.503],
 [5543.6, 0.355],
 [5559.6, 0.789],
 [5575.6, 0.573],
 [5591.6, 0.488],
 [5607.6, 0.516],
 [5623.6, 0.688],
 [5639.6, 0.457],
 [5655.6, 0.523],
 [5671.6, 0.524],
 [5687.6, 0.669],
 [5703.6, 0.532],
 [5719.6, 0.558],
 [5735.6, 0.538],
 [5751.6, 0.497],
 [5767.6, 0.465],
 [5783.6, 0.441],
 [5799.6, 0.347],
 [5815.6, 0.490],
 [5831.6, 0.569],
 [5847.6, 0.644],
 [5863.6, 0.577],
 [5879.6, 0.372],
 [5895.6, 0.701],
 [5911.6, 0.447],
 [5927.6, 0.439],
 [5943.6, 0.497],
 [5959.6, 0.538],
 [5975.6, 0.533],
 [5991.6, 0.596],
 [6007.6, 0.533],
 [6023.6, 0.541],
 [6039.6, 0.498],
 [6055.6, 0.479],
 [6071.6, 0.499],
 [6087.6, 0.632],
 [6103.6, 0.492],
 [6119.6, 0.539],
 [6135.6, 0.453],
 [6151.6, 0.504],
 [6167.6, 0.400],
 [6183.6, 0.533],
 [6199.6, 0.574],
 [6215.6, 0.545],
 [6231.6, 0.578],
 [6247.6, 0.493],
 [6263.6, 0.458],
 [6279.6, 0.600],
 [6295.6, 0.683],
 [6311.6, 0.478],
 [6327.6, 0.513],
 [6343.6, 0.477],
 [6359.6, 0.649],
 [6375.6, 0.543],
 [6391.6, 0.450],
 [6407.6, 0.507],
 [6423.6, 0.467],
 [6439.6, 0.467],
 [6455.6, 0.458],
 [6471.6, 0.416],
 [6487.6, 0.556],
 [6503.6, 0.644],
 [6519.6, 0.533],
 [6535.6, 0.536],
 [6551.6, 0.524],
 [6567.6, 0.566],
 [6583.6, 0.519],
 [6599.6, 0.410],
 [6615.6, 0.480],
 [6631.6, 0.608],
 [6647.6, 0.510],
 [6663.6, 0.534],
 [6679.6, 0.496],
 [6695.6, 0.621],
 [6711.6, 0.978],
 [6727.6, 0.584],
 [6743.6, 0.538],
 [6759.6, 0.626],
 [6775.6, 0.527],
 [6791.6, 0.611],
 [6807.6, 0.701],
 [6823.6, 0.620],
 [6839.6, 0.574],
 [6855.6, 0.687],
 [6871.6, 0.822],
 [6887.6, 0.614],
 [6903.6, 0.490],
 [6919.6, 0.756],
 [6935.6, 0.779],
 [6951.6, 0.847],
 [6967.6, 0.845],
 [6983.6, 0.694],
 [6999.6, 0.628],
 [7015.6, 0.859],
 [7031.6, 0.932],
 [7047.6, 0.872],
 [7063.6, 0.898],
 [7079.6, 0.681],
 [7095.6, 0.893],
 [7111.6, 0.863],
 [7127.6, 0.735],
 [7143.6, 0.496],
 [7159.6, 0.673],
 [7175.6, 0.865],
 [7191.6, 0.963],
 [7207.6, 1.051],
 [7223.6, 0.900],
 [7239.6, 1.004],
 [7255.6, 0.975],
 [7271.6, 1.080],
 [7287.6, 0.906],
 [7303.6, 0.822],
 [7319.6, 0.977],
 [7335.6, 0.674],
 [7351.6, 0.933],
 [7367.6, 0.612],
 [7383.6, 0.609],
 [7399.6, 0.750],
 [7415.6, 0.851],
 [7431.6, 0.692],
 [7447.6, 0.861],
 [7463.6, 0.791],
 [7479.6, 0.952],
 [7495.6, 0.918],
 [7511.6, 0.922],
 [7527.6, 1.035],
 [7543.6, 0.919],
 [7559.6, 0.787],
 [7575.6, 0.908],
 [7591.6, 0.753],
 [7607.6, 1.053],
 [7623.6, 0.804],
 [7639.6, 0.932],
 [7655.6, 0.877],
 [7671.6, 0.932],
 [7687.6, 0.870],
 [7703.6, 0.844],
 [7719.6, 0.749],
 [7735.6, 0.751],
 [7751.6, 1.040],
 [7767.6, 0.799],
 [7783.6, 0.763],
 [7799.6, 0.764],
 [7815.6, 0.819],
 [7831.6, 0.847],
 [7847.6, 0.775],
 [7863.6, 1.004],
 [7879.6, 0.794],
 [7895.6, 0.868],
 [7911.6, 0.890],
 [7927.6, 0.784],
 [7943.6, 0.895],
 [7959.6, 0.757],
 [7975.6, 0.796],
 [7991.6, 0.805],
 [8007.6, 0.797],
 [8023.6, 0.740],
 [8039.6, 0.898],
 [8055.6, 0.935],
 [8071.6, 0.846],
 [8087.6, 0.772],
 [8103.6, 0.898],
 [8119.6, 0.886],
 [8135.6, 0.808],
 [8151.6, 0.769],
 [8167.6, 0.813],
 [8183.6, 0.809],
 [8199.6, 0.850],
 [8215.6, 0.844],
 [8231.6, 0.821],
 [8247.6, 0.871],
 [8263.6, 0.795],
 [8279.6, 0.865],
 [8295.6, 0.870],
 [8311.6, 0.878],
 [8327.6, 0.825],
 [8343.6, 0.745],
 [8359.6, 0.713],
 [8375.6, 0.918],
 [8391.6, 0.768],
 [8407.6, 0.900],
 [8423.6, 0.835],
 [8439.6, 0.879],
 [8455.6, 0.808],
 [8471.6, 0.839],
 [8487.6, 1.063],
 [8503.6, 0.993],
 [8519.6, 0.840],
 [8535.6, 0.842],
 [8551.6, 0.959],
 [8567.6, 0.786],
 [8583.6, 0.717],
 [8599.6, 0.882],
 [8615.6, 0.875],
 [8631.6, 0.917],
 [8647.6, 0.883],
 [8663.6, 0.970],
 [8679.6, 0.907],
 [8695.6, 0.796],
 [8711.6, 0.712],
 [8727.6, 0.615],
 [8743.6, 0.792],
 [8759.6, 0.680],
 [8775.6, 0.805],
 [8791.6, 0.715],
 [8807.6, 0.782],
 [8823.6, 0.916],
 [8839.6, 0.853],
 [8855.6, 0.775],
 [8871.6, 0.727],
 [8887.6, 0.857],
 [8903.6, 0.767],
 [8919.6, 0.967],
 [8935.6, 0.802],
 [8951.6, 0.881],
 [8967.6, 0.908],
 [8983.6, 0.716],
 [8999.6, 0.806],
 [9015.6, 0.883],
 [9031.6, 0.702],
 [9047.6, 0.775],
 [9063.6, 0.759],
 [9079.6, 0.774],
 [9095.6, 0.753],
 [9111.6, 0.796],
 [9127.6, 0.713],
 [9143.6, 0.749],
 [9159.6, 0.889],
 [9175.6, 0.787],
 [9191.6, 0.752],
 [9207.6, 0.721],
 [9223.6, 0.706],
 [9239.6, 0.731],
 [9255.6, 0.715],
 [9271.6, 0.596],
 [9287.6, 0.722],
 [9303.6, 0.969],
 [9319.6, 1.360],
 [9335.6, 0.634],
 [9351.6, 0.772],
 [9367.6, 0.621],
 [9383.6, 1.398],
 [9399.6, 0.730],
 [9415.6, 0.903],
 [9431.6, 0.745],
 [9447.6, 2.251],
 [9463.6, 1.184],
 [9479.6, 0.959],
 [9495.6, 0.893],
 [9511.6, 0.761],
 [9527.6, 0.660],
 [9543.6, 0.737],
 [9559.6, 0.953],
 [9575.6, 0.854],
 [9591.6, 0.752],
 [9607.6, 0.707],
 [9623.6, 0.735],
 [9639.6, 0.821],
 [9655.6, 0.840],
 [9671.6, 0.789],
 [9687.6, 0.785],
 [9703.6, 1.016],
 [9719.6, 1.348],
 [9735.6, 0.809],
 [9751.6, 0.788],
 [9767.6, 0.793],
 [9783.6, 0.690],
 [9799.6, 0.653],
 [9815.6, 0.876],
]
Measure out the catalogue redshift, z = 0.799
